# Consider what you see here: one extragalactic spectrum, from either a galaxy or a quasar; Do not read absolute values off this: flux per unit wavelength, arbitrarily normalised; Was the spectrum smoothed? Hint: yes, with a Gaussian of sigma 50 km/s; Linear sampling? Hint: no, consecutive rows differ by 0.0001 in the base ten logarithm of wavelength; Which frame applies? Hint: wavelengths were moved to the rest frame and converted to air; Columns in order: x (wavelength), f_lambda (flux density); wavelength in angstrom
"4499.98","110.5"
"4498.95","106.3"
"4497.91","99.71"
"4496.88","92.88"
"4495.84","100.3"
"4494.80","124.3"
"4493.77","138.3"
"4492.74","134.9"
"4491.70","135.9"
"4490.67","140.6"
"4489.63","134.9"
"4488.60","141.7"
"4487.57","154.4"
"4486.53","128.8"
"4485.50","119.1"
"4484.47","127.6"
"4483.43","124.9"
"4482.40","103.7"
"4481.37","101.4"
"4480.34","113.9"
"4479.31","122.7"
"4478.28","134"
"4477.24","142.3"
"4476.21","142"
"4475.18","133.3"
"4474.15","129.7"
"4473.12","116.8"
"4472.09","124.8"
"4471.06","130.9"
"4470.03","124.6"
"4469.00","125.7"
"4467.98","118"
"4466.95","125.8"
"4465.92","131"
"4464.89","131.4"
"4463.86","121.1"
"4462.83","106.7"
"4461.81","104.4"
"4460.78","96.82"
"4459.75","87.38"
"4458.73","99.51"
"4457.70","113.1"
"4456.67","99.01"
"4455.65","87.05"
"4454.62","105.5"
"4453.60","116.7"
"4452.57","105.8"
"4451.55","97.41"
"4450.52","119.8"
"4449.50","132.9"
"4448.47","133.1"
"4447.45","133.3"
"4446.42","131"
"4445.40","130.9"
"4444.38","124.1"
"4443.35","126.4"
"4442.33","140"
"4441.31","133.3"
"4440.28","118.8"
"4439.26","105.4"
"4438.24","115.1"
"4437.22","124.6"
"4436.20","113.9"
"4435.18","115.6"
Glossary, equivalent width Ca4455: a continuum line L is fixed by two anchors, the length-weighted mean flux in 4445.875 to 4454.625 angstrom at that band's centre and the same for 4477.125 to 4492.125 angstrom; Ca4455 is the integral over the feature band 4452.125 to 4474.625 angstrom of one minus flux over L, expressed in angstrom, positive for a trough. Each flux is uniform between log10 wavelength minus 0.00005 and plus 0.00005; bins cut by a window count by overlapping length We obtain 1.76 angstrom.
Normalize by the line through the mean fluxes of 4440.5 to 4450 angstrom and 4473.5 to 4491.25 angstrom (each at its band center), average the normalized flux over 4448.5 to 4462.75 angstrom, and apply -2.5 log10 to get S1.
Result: 0.23 mag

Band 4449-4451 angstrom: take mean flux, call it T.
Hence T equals 127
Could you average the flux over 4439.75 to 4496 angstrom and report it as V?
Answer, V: 122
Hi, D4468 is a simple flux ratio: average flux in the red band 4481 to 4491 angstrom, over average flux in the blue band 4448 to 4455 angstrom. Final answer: 1.10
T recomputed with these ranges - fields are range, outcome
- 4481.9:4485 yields 119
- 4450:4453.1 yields 108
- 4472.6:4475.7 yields 127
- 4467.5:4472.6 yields 125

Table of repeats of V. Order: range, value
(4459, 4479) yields 122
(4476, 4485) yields 123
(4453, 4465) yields 105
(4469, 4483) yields 125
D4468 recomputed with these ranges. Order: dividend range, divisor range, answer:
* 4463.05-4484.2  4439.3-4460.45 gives 1.07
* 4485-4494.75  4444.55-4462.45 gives 1.22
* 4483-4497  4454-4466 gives 1.22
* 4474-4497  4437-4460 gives 1.09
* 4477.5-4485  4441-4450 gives 0.90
